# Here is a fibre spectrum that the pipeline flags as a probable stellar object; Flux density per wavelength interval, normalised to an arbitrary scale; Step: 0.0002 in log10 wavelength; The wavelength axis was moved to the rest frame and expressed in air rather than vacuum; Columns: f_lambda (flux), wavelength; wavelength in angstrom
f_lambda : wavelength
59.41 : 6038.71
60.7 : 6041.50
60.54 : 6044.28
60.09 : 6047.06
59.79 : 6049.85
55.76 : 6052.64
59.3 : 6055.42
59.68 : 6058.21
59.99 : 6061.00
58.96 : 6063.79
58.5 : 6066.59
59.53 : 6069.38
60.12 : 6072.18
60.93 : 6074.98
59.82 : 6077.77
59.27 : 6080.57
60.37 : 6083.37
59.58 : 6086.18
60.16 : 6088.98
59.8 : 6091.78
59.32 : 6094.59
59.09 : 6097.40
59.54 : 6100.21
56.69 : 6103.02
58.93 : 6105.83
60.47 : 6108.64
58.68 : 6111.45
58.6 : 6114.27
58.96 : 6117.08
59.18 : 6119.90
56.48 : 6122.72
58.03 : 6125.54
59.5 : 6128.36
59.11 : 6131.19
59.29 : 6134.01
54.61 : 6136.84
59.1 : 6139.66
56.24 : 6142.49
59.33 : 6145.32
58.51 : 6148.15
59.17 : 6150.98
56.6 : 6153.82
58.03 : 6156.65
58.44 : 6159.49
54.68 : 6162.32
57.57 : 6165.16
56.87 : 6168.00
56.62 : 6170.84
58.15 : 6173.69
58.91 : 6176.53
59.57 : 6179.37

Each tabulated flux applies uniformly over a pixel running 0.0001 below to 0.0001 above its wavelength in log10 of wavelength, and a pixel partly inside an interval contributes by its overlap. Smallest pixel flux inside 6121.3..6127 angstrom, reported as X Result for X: 56.48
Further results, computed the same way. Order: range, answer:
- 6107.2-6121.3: 58.6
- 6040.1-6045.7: 60.54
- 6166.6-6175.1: 56.62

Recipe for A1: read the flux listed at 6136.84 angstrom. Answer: 54.61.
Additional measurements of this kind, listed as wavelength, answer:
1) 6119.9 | 59.18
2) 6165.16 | 57.57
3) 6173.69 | 58.15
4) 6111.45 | 58.68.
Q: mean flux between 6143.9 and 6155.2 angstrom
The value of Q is 58.4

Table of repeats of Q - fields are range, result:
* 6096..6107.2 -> 58.6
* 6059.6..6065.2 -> 59.4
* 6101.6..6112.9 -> 58.7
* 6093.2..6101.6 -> 59.3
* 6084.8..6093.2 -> 59.9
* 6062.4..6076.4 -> 59.6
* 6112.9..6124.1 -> 58.3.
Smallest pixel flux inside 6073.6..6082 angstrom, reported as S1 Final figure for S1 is 59.27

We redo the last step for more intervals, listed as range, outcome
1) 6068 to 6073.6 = 59.53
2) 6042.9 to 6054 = 55.76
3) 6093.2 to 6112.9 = 56.69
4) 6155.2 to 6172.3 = 54.68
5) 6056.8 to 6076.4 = 58.5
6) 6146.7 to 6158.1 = 56.6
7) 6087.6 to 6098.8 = 59.09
